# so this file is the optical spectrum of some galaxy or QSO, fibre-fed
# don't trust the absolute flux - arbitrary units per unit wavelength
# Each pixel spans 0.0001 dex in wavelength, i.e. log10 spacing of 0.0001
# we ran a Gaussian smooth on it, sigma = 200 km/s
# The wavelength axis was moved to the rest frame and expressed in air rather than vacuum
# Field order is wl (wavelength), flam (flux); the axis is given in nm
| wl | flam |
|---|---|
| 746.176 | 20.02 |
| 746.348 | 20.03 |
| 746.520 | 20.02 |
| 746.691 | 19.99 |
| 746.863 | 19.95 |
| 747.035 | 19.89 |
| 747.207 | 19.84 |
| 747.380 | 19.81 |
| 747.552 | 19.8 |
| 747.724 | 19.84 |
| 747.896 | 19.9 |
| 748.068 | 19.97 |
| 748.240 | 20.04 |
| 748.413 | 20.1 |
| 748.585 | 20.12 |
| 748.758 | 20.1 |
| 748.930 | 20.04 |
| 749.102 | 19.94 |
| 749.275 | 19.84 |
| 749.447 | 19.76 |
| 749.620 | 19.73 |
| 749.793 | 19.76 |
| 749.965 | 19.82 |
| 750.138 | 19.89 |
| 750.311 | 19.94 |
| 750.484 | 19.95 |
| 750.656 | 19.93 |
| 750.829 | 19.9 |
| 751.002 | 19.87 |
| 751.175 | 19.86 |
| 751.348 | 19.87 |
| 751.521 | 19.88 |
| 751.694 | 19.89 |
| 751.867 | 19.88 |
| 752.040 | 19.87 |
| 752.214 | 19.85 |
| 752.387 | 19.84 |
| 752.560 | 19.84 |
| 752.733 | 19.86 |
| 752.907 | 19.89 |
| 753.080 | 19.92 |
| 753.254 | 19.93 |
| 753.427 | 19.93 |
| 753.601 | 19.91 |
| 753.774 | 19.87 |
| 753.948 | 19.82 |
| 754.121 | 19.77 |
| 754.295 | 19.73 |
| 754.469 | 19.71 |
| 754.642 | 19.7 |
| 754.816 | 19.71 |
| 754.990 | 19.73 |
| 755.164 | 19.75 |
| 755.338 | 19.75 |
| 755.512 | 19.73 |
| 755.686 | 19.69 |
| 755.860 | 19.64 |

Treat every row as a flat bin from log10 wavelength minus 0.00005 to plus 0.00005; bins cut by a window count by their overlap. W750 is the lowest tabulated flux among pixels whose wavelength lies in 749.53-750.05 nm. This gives 19.73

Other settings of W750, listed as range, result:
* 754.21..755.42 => 19.7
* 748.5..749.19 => 19.94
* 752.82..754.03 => 19.82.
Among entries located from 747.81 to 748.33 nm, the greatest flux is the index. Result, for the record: 20.04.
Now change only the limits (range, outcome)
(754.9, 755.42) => 19.75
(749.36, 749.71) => 19.76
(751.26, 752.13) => 19.89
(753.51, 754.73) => 19.91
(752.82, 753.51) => 19.93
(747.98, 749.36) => 20.12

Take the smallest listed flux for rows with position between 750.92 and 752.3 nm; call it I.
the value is 19.85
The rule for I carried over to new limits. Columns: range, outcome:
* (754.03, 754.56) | 19.71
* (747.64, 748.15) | 19.84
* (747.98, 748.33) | 19.97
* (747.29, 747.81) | 19.8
